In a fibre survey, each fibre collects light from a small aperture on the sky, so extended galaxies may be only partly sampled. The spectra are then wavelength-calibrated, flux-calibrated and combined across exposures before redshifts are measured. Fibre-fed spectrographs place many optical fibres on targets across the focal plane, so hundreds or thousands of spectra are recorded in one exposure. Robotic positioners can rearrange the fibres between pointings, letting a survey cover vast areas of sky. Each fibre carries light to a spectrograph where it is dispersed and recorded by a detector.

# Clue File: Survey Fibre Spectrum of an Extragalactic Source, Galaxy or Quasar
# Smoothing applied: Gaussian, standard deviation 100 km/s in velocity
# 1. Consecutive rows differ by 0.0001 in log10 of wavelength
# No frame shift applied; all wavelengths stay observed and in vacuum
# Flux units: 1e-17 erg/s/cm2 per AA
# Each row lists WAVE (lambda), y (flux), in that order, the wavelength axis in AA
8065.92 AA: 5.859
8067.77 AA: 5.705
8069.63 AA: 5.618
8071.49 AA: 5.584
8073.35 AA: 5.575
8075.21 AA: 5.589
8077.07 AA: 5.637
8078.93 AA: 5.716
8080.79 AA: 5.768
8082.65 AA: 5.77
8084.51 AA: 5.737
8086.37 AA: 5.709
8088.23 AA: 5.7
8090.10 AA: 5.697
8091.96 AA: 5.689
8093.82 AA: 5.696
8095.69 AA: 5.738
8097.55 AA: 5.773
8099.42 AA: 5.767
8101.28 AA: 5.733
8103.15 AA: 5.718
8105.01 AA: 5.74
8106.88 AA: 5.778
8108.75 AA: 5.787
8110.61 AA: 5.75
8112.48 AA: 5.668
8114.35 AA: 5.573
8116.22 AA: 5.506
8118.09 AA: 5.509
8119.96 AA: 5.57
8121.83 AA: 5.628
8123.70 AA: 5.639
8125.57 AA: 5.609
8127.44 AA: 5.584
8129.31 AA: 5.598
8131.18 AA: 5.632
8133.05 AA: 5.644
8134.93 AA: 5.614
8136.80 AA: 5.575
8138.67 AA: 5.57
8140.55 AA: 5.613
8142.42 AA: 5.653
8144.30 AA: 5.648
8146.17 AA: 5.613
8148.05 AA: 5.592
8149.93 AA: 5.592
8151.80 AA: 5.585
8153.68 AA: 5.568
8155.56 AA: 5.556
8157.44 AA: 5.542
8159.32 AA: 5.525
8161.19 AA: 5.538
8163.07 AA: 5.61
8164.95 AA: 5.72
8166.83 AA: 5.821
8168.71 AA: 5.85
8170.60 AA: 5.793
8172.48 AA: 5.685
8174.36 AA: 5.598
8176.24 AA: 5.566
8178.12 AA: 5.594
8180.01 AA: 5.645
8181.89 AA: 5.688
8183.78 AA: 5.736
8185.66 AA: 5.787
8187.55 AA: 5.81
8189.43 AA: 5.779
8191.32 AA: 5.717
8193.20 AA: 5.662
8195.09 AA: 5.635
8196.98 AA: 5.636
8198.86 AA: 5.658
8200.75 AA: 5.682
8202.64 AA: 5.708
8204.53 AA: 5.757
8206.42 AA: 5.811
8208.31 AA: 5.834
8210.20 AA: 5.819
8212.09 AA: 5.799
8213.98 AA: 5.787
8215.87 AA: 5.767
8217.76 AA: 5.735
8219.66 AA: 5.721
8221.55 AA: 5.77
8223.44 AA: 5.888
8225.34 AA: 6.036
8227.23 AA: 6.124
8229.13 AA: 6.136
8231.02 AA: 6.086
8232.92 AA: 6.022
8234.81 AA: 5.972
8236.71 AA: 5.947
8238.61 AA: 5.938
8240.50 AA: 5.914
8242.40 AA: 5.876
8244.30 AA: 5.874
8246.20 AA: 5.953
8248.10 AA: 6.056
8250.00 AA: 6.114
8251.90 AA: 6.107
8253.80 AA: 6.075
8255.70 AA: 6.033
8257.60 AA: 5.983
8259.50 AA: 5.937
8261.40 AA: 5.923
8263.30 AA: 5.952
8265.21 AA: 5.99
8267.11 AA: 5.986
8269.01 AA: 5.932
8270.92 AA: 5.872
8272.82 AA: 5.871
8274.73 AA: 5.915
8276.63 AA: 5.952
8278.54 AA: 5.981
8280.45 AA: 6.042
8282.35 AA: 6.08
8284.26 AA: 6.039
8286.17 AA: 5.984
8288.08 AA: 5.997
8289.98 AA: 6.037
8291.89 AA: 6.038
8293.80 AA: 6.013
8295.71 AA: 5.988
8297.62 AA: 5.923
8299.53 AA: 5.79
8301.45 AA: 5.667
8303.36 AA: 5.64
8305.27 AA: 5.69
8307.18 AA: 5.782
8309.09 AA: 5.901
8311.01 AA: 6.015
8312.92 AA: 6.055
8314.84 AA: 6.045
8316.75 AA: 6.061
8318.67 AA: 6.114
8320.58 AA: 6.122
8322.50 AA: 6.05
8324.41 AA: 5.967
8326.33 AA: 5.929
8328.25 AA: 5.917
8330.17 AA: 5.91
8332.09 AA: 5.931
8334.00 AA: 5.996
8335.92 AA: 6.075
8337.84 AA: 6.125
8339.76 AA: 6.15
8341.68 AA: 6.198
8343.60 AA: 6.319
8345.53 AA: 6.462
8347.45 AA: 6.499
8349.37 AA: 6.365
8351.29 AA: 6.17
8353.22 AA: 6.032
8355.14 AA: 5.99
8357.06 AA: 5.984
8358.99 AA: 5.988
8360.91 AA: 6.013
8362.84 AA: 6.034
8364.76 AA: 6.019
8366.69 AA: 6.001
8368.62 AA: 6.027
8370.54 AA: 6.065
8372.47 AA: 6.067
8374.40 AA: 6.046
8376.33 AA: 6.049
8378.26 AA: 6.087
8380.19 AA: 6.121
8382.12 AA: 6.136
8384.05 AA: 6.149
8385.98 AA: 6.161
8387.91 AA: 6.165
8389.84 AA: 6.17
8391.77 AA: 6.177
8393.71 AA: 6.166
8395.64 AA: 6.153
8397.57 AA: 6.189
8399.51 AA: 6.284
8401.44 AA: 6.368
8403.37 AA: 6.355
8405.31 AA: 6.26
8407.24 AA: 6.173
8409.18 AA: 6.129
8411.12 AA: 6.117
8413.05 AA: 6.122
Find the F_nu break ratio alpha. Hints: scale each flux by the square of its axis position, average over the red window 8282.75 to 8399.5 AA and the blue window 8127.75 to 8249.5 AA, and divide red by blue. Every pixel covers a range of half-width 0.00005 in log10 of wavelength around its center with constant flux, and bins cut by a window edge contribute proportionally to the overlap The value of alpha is 1.1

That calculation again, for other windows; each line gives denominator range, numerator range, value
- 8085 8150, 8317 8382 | 1.14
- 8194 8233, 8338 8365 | 1.09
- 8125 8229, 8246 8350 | 1.09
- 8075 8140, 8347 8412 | 1.16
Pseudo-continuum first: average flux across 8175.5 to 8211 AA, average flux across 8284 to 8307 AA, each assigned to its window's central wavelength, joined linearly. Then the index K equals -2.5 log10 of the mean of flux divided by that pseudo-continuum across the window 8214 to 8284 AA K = -0.03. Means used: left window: 5.71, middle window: 5.96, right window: 5.89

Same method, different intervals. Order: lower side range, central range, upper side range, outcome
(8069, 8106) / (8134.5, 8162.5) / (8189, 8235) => 0.03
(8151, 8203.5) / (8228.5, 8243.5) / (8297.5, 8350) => -0.03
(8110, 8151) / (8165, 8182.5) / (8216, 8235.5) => 0.01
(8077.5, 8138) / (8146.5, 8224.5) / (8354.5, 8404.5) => 0.02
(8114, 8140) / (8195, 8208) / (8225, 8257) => 0.03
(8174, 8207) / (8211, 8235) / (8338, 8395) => -0.03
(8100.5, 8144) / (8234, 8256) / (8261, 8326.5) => -0.02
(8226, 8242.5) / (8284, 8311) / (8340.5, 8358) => 0.04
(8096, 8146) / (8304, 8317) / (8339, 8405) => 0.02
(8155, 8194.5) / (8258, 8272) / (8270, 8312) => -0.01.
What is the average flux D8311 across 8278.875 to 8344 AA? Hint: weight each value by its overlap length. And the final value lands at 5.99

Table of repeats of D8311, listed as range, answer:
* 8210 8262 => 5.94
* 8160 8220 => 5.72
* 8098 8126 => 5.67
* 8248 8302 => 5.98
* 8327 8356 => 6.14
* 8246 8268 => 6.01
